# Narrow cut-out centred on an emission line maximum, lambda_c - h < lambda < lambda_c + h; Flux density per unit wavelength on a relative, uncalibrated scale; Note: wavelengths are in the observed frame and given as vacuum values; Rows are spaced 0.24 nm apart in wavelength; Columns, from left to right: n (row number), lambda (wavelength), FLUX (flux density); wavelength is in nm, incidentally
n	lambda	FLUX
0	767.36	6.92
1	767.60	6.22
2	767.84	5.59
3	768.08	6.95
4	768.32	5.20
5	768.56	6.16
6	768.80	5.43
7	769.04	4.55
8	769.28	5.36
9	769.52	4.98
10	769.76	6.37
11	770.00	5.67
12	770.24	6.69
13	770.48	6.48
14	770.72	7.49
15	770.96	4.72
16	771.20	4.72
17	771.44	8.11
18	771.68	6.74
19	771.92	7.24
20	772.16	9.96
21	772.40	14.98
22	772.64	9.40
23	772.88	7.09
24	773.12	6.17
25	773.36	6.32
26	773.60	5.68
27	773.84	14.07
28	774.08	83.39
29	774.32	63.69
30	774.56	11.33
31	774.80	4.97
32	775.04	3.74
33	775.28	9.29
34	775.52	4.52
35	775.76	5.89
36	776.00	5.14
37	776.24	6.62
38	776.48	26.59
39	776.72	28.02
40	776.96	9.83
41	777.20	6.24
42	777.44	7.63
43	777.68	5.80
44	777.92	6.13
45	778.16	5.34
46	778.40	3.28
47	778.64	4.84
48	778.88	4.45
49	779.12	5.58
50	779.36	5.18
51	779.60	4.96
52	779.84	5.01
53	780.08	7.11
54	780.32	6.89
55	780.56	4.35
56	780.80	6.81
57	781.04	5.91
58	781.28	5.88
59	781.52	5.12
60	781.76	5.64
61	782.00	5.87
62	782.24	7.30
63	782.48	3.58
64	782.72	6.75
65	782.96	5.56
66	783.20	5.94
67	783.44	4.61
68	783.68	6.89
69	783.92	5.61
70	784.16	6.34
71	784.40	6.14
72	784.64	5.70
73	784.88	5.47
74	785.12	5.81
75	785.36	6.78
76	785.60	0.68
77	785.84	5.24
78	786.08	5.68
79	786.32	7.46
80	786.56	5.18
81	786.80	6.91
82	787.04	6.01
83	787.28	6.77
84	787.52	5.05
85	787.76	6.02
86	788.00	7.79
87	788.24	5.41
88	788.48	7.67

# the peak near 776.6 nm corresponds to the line [N II]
